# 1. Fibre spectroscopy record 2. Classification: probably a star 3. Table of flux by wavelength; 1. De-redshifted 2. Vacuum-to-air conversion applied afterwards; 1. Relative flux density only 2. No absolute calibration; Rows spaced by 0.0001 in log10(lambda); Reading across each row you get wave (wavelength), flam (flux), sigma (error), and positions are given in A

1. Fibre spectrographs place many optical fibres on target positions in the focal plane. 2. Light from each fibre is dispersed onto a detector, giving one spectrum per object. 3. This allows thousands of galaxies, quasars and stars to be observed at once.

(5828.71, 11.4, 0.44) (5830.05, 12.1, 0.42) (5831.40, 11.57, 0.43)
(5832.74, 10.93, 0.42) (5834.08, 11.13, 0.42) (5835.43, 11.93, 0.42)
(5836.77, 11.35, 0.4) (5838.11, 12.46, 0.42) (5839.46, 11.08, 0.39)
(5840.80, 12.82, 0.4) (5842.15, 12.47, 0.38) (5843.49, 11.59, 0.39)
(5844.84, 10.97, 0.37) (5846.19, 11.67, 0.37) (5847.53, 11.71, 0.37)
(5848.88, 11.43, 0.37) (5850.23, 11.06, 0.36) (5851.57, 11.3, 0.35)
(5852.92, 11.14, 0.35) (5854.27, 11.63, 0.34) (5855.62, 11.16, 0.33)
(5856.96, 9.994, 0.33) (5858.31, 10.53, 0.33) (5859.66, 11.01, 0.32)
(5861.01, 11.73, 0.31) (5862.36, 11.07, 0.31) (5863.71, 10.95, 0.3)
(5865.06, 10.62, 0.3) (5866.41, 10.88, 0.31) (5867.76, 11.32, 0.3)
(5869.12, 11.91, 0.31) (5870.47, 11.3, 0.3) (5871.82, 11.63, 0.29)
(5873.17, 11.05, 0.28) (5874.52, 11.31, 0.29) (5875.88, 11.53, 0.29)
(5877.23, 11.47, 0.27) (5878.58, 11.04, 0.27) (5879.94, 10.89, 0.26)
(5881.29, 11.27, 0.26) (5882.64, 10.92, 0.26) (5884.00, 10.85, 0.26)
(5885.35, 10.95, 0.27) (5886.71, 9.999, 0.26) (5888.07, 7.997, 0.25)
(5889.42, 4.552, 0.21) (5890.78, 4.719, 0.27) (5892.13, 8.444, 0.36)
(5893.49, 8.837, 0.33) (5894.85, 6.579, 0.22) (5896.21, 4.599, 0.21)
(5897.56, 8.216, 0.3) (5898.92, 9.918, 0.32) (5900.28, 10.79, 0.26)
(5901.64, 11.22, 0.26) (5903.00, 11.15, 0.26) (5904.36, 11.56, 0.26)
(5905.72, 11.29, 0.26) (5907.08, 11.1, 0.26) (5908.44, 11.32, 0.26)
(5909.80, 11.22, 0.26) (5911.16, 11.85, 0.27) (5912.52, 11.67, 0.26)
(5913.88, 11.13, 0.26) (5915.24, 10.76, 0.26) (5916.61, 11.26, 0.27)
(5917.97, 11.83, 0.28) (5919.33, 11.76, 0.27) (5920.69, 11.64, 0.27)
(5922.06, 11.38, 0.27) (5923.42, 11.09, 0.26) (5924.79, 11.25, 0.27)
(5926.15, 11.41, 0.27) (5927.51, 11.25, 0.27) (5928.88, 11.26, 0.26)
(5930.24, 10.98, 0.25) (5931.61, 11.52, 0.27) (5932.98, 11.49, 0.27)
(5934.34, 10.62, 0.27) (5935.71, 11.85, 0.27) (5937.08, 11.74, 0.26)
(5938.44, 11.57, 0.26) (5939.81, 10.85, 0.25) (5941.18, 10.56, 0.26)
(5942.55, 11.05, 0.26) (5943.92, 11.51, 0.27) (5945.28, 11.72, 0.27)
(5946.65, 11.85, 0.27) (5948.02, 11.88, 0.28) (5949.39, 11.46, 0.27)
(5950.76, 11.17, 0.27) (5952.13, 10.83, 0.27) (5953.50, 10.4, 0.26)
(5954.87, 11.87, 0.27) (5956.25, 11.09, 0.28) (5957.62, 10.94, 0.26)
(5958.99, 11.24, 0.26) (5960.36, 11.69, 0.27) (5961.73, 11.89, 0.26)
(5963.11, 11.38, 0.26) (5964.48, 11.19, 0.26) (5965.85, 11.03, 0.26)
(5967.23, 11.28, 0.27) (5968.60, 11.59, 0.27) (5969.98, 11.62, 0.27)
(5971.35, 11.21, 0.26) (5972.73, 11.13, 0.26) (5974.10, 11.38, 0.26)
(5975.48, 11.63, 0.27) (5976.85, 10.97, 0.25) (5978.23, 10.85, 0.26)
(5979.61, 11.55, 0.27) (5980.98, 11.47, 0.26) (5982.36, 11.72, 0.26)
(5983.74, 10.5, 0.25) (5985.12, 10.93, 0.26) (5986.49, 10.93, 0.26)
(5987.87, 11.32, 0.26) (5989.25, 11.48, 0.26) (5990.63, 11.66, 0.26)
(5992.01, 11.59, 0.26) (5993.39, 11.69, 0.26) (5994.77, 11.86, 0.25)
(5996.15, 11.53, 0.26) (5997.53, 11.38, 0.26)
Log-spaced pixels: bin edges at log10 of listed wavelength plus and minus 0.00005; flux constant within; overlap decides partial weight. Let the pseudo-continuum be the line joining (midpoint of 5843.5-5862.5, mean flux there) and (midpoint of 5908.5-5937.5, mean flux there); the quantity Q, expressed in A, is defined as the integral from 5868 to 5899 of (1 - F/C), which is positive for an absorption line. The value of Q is 4.64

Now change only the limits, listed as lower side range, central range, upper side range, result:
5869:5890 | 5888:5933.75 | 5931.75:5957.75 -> 2.86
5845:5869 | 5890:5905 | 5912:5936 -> 3.41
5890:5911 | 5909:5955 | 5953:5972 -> -4.25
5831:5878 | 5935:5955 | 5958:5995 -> 0.03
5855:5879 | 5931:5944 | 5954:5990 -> -0.02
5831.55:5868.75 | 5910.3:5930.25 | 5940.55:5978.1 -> -0.10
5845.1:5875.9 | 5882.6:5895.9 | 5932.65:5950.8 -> 3.67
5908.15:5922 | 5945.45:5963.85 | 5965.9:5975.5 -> 0.02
